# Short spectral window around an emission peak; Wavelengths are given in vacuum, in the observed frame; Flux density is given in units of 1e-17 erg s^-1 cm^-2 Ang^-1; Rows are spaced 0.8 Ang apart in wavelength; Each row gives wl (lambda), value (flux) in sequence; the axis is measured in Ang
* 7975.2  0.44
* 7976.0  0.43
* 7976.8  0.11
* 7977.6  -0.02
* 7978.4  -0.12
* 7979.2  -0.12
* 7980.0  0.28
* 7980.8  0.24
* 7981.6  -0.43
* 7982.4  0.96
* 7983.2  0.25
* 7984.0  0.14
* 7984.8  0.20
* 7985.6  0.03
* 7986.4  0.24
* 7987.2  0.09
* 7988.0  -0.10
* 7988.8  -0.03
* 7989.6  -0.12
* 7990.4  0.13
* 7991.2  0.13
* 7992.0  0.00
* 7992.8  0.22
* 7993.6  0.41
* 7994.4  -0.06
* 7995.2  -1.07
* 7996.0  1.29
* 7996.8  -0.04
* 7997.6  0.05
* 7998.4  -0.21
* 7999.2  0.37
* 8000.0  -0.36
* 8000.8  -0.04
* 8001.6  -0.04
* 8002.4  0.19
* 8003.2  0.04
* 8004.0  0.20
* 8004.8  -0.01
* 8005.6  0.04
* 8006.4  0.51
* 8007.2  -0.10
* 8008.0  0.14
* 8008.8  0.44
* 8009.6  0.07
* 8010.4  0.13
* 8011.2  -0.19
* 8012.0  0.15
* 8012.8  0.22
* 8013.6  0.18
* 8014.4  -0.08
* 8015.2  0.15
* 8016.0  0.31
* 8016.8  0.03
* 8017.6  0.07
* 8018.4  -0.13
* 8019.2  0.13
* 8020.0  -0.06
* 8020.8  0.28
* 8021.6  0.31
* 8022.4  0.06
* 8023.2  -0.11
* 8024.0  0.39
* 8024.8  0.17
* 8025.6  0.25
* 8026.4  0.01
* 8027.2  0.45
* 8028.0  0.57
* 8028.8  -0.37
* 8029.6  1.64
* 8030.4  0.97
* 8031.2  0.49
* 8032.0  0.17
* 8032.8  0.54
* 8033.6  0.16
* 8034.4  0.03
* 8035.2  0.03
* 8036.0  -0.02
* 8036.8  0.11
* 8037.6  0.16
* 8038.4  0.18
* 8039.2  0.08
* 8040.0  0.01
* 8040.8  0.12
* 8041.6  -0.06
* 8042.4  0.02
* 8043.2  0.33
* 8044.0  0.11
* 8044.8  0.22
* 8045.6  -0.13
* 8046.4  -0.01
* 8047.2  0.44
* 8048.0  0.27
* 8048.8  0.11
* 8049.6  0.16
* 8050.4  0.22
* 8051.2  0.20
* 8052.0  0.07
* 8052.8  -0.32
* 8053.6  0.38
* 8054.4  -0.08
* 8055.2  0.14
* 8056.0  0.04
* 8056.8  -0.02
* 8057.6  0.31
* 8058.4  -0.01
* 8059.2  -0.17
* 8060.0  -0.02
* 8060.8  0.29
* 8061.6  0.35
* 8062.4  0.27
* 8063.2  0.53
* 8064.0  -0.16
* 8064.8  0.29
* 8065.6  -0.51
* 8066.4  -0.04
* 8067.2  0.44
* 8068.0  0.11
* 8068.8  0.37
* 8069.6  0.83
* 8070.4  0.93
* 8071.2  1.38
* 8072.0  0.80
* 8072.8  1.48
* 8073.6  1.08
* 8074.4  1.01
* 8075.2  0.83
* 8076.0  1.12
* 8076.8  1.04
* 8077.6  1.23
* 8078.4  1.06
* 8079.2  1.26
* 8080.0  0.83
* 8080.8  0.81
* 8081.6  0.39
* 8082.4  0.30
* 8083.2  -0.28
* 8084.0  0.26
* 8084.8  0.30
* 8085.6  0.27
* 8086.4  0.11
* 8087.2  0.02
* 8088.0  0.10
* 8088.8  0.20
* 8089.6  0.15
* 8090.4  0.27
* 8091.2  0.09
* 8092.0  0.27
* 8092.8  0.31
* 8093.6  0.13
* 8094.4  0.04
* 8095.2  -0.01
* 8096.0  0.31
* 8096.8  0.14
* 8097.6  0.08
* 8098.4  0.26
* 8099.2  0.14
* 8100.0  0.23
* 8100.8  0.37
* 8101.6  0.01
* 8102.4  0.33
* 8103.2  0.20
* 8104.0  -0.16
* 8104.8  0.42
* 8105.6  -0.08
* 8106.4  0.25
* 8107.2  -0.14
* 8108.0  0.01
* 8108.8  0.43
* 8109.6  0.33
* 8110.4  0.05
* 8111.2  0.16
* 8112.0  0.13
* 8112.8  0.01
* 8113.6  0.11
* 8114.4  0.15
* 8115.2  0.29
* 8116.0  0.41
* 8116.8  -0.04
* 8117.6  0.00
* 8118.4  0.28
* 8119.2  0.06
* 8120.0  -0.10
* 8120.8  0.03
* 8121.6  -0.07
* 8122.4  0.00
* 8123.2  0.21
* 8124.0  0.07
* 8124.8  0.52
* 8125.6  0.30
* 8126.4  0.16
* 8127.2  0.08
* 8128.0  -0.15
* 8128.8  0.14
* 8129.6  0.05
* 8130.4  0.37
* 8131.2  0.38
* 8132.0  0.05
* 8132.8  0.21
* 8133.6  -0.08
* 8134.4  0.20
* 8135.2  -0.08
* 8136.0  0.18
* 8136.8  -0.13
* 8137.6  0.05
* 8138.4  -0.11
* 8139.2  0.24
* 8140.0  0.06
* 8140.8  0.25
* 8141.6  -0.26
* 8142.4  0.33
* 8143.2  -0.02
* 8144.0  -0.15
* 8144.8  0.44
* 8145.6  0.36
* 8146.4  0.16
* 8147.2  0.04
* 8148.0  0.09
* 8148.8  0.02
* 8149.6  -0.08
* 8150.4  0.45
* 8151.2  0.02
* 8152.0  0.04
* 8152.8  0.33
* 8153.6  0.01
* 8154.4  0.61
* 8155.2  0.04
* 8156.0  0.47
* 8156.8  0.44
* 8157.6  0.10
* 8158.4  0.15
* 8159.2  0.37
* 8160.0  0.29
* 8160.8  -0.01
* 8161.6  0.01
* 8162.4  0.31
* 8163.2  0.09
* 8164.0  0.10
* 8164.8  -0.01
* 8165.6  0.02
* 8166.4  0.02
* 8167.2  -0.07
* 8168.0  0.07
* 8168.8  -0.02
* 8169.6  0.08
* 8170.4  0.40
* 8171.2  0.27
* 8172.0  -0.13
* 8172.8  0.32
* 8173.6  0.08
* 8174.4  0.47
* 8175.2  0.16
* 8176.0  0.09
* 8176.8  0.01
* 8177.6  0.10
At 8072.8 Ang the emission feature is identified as [O II]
